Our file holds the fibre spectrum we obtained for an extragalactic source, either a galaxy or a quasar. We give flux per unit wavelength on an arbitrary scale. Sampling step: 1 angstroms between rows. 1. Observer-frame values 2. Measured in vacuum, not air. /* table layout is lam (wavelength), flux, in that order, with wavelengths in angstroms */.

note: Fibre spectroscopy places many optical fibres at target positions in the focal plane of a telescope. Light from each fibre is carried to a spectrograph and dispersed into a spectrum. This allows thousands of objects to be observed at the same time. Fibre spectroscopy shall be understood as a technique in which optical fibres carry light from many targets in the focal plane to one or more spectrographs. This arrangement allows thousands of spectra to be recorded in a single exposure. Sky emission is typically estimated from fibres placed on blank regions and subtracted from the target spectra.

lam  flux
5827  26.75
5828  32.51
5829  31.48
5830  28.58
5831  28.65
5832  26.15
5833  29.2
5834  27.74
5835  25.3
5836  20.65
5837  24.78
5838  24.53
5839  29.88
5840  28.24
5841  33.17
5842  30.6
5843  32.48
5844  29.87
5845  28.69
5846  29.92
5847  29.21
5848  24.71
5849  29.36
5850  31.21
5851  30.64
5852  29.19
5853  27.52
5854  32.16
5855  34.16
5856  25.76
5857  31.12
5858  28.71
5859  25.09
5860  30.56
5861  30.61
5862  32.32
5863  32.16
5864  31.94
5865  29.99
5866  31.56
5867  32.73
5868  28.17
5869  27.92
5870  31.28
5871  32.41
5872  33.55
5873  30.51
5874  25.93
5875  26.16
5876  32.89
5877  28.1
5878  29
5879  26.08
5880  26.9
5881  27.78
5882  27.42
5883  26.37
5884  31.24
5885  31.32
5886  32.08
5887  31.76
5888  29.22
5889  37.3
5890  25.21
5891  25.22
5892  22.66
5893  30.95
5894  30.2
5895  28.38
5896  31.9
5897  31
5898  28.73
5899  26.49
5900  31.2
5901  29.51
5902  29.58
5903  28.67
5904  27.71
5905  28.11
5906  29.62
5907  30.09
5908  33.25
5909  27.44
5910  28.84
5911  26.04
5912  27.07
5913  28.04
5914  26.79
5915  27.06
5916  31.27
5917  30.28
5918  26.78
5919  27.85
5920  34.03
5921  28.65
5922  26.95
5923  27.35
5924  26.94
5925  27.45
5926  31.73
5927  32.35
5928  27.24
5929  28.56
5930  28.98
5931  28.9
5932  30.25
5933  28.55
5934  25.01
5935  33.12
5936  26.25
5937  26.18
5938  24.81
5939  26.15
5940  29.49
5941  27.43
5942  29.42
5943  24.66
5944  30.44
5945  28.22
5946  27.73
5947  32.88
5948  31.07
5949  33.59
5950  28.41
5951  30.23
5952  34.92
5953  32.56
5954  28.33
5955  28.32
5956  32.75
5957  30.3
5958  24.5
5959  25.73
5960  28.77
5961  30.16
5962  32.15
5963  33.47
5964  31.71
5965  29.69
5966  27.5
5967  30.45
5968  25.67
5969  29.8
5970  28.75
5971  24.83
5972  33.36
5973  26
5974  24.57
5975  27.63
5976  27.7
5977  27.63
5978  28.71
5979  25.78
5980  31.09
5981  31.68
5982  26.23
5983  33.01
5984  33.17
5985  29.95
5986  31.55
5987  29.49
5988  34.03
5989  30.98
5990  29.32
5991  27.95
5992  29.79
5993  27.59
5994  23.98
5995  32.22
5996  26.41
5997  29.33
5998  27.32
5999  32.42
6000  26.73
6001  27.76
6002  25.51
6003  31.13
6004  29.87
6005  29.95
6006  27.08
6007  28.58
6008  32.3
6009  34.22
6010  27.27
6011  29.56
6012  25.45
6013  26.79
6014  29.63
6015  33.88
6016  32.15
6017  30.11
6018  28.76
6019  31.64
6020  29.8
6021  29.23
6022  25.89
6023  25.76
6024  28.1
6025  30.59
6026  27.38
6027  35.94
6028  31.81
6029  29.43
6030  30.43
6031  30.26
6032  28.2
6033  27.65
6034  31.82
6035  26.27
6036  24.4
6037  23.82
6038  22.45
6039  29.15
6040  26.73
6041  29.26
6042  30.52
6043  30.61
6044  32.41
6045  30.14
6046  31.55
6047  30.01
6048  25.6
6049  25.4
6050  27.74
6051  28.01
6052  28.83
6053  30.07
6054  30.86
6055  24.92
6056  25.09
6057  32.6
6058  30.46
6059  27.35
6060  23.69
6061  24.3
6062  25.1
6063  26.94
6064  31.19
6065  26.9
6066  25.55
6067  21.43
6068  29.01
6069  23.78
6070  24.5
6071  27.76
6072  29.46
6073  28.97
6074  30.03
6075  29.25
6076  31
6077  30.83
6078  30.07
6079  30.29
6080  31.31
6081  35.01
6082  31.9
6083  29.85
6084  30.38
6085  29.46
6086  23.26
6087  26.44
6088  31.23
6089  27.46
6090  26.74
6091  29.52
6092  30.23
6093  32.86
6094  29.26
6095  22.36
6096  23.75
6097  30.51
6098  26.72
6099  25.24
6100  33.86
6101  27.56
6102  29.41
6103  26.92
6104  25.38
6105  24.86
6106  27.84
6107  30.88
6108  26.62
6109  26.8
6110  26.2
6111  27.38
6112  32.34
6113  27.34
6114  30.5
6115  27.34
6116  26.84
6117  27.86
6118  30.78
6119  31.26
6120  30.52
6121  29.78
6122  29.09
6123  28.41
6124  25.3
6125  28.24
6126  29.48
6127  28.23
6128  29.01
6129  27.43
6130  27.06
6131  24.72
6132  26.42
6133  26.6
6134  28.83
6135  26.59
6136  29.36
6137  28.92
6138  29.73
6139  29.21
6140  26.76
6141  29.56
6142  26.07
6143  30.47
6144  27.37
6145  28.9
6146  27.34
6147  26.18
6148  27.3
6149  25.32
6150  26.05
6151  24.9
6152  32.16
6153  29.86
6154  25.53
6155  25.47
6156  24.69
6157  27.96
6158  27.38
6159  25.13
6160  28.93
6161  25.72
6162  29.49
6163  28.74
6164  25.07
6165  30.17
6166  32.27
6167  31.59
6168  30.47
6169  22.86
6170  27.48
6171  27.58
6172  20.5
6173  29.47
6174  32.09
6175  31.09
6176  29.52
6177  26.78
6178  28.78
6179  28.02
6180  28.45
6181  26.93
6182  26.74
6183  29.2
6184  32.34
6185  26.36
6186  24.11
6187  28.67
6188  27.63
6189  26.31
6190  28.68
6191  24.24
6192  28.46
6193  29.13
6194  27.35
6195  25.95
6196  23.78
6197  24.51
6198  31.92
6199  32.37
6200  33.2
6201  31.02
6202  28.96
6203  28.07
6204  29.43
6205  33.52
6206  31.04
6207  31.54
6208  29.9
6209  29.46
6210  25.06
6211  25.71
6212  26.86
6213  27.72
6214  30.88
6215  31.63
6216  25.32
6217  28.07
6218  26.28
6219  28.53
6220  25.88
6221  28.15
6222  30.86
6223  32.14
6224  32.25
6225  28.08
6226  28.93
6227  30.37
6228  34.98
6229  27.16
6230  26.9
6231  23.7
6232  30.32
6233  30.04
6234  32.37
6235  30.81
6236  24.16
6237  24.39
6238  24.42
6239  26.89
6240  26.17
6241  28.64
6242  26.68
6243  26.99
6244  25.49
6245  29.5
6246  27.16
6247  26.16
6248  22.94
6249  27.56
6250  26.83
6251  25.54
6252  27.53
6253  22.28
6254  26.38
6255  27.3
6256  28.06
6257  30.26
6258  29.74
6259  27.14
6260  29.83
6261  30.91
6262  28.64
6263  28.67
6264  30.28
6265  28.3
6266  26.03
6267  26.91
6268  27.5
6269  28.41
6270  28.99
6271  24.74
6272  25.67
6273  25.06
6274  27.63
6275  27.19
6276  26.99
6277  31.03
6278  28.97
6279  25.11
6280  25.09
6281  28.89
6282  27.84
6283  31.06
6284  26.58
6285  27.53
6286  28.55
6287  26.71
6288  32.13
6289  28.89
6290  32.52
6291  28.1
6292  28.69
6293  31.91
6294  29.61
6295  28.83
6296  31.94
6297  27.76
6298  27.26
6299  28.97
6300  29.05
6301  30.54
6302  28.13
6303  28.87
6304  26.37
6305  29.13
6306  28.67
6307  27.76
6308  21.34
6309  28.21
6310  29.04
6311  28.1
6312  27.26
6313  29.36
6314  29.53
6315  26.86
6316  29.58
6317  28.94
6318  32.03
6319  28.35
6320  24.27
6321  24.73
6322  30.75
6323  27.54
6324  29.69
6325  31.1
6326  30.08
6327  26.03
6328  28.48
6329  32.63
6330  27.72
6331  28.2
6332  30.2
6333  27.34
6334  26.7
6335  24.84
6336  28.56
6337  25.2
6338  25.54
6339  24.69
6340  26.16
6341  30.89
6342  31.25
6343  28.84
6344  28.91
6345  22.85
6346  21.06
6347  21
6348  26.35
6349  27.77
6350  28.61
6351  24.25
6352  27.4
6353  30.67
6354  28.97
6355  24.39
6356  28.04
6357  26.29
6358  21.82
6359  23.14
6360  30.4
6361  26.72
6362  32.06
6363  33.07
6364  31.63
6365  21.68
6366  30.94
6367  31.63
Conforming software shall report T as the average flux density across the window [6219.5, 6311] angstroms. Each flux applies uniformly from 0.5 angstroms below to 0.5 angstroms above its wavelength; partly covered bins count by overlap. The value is 28.1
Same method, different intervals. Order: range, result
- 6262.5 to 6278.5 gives 27.6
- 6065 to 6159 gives 28.1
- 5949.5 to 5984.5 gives 29.3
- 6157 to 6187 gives 28.1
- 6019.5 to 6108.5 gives 28.4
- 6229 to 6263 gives 27.3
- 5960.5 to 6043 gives 29.1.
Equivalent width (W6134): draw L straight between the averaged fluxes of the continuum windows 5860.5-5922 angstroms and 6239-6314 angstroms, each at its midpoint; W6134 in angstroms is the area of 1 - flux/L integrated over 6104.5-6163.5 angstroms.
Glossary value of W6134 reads 1.2 angstroms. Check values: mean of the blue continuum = 29.4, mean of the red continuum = 27.9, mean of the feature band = 27.9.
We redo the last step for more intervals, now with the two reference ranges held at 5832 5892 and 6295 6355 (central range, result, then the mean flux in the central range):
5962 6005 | -0.4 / 29.1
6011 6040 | -0.1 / 28.8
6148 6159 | 0.6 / 26.9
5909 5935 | 0.4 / 28.6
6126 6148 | 0.4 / 27.9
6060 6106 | 0.7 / 28.1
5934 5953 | -0.1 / 29.1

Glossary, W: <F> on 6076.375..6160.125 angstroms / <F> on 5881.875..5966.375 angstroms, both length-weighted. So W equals 0.97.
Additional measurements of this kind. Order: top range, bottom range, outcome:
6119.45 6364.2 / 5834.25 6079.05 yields 0.97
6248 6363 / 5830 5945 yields 0.96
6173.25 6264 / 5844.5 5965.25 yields 0.96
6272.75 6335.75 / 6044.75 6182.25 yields 1.01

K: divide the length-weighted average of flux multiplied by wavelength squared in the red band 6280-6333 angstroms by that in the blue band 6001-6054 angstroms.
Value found 1.08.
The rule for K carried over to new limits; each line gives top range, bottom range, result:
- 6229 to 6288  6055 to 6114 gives 1.03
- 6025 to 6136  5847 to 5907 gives 1.03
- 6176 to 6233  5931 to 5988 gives 1.06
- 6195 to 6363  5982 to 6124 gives 1.05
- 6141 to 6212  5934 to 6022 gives 1.03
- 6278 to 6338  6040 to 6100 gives 1.08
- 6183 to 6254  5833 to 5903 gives 1.08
